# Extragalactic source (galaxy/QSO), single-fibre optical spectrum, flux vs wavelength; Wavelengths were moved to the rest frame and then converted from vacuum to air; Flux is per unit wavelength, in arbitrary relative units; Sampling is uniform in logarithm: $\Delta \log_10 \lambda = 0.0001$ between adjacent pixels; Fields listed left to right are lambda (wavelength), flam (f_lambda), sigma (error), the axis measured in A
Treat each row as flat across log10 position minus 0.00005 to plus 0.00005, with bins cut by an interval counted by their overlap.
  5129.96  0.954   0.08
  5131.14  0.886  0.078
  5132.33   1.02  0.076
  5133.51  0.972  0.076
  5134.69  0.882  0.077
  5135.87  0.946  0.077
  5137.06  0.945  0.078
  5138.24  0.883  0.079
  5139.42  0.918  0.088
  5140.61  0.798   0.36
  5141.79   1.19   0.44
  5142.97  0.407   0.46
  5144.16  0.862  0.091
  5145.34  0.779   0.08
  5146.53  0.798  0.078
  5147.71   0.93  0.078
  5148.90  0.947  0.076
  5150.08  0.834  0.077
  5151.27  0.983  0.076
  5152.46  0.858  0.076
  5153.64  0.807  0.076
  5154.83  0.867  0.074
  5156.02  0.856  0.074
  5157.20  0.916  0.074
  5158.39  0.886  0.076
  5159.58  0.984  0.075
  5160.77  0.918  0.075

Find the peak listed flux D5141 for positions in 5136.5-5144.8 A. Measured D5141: 1.19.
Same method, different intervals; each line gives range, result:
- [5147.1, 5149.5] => 0.947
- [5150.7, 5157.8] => 0.983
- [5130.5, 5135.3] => 1.02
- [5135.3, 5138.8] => 0.946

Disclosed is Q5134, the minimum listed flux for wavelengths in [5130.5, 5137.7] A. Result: 0.882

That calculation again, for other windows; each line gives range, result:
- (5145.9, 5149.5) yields 0.798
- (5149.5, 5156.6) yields 0.807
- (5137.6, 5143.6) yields 0.407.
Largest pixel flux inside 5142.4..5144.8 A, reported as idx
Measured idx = 0.862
